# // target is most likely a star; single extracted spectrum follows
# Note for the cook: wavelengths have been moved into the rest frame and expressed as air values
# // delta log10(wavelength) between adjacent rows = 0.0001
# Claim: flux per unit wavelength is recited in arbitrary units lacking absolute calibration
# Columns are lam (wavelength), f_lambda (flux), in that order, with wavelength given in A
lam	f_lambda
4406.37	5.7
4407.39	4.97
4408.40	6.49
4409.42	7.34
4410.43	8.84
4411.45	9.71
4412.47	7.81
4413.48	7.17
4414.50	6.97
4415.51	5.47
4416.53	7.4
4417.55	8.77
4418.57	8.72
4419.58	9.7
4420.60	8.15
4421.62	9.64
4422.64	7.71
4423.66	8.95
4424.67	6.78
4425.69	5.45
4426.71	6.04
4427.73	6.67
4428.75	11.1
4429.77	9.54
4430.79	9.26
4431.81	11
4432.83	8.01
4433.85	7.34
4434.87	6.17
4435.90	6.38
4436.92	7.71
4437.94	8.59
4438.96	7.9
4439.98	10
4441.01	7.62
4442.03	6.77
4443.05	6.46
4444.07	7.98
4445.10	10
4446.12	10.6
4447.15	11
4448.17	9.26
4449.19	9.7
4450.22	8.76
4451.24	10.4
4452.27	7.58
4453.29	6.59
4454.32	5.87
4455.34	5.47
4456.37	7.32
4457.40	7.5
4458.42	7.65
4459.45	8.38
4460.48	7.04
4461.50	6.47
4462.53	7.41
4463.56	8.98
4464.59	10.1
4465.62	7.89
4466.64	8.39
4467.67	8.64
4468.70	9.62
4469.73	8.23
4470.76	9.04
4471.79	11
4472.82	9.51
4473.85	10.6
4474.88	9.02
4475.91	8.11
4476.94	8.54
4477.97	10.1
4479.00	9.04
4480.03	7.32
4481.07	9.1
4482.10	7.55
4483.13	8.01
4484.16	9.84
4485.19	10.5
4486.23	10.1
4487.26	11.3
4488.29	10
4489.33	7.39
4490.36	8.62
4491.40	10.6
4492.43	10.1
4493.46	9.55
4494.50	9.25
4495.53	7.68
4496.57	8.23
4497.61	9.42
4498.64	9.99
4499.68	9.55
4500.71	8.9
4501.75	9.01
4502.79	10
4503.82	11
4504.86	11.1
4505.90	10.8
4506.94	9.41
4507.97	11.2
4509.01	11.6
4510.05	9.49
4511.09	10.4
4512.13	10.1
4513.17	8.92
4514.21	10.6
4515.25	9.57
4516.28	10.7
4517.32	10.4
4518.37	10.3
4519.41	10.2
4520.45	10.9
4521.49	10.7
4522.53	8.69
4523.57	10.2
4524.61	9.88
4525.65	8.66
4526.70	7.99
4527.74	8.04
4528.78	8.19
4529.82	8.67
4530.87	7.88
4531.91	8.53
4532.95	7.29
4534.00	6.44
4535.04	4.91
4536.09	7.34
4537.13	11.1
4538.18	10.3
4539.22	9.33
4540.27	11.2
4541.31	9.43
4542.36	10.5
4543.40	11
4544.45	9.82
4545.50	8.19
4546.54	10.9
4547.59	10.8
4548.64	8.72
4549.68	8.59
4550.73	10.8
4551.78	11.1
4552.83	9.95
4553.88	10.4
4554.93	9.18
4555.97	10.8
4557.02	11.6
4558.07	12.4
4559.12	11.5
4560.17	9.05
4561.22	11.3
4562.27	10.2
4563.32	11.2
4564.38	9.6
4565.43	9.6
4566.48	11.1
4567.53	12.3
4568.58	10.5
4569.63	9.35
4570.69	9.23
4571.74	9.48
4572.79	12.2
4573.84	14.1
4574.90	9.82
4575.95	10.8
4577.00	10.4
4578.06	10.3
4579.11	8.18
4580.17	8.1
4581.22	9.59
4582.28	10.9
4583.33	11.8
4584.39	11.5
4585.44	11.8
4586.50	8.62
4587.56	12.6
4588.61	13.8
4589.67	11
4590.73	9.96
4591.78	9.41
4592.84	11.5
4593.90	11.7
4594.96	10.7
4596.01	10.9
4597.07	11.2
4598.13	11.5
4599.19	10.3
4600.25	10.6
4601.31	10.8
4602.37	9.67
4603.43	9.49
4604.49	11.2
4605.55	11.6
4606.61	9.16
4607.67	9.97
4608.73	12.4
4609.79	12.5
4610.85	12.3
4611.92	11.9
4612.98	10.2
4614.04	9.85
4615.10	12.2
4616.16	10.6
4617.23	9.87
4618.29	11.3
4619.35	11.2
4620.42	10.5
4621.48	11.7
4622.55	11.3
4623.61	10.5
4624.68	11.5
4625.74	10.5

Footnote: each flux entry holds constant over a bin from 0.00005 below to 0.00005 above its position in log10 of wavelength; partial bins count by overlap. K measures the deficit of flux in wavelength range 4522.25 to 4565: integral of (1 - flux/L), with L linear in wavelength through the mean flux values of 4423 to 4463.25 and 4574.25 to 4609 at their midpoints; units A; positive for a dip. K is 1.1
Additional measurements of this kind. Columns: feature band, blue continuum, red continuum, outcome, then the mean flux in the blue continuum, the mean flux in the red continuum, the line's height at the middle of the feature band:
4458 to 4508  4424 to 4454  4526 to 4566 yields -1.87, 8.29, 9.57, 8.82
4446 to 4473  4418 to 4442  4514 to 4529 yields 0.74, 8.17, 9.68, 8.65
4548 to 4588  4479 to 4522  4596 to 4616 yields 0.04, 9.73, 10.9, 10.5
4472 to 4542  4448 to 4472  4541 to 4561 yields -1.20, 8.17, 10.3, 9.26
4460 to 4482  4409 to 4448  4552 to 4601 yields 0.40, 8.19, 10.7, 8.91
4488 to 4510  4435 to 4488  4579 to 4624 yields -1.20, 8.56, 10.9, 9.17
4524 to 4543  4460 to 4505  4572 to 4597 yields 2.51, 9.12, 10.8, 9.98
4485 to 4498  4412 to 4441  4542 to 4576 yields -0.28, 8.01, 10.5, 9.22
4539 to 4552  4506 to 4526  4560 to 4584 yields 0.33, 10.1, 10.4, 10.3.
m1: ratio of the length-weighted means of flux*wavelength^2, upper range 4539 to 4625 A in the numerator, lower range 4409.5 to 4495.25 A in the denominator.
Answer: 1.33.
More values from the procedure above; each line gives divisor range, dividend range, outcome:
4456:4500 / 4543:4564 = 1.20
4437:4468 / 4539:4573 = 1.32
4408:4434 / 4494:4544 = 1.22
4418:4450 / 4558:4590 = 1.35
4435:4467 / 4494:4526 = 1.26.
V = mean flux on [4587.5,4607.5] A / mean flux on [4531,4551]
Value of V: 1.18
